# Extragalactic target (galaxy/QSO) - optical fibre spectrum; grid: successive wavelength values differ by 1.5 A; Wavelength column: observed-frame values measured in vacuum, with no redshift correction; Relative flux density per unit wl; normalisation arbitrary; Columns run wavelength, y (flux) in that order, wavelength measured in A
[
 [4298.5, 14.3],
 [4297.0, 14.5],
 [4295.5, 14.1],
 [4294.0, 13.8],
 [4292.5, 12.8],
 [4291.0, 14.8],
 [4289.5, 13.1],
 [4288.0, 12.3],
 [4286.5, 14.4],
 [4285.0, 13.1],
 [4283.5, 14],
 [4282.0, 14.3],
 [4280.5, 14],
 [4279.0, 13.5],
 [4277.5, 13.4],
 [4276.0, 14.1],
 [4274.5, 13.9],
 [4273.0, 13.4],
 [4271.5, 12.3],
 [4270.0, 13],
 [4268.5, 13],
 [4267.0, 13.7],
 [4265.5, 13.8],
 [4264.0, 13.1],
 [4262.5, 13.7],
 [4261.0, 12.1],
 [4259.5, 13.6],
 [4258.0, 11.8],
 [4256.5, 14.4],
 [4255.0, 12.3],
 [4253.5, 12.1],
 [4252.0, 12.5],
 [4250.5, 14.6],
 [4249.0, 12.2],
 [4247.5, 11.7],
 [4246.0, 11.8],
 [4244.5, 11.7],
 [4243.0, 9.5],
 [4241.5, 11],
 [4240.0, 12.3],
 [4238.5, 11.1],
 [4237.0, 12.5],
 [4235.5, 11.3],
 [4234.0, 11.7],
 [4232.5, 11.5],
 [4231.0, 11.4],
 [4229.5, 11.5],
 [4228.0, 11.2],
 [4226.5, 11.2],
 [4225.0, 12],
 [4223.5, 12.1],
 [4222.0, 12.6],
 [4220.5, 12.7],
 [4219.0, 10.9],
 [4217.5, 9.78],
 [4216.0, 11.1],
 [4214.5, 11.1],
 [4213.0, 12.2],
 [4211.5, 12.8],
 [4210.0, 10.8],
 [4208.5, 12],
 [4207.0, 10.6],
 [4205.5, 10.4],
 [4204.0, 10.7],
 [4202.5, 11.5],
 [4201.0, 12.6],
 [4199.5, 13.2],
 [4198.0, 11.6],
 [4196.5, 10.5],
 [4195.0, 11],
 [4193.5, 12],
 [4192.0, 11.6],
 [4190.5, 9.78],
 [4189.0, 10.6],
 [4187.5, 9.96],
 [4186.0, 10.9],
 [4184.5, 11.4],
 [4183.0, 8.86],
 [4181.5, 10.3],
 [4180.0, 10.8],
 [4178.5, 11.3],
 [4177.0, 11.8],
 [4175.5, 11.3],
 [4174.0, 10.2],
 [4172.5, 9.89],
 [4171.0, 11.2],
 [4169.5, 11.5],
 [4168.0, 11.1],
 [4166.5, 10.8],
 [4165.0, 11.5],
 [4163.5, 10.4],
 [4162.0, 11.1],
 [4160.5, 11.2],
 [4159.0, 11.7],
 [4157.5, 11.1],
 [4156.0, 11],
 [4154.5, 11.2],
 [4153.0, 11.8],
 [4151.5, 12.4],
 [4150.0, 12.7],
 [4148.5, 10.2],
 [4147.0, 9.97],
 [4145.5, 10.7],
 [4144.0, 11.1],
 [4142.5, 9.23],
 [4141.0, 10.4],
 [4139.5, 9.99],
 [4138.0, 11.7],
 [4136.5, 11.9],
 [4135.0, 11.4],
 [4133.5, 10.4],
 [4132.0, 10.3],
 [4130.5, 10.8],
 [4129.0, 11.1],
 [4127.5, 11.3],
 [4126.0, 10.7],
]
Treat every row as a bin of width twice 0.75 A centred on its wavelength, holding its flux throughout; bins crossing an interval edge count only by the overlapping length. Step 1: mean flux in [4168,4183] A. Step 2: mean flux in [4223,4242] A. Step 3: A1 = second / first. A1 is 1.07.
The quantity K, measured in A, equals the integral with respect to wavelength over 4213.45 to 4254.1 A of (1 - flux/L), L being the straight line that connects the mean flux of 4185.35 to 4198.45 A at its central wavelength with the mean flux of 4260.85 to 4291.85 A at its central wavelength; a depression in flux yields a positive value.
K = 1.7 A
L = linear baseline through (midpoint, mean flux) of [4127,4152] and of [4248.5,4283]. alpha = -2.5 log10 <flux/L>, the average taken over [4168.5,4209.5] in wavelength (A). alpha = 0.08 mag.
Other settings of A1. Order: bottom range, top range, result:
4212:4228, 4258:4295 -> 1.16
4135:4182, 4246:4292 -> 1.20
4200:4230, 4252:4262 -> 1.11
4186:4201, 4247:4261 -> 1.14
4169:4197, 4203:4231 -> 1.06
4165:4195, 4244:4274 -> 1.19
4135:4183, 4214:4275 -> 1.11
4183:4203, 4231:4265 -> 1.09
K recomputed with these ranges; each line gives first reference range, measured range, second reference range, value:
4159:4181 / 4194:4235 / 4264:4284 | 2.0 A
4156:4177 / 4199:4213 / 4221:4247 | -0.3 A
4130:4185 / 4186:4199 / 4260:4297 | 0.8 A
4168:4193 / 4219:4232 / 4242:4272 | 0.1 A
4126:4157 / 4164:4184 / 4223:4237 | 0.7 A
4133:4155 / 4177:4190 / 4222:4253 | 0.9 A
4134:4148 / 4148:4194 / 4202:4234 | -0.2 A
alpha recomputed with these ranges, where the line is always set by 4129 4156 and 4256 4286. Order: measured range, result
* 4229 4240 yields 0.10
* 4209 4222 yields 0.08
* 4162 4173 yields 0.05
